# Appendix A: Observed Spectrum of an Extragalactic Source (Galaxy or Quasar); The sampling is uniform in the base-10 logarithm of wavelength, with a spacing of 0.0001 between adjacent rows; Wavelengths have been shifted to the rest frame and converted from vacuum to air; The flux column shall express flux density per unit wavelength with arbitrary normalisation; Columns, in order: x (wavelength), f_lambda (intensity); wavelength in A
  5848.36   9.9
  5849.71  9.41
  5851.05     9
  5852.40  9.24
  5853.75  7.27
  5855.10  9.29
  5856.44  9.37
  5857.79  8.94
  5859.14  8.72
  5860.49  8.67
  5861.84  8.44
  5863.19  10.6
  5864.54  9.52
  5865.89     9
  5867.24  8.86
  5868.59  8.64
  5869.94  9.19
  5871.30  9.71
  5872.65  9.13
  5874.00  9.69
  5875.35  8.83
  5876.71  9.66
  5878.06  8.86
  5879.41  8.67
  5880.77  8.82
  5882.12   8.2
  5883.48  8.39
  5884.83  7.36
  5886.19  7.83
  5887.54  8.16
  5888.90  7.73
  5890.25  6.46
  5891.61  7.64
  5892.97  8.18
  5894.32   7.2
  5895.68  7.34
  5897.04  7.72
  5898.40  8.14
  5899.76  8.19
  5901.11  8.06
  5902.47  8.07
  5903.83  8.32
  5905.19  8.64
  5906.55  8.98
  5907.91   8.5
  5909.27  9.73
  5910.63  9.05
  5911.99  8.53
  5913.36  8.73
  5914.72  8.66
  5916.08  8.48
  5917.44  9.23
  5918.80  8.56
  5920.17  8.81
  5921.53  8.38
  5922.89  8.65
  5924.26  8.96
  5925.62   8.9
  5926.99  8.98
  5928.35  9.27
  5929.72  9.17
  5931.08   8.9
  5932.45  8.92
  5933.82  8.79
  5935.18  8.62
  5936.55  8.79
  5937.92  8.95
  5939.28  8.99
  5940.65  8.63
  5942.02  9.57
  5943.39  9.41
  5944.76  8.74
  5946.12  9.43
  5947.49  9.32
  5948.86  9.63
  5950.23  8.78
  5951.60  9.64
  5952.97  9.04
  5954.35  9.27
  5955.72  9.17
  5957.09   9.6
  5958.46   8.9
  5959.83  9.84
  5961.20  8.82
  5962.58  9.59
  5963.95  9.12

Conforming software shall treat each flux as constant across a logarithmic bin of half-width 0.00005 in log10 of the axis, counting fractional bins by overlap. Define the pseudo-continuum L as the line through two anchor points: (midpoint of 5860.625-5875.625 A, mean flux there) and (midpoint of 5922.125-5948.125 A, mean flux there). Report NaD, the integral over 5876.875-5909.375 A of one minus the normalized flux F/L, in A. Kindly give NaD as 3.6 A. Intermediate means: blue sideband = 9.23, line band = 8.13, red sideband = 9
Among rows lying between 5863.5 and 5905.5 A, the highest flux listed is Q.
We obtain 9.71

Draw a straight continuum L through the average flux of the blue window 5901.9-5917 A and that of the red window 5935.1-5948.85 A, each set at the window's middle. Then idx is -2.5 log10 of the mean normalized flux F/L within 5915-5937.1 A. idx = 0.01 mag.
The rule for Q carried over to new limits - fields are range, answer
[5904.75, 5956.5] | 9.73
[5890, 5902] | 8.19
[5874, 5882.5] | 9.69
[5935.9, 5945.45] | 9.57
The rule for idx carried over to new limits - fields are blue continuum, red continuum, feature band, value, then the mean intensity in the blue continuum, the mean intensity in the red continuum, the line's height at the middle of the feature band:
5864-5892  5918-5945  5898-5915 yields 0.02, 8.59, 8.9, 8.76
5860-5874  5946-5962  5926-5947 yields 0.03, 9.21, 9.28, 9.26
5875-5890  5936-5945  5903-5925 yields -0.01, 8.34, 9.03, 8.71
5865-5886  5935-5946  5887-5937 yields 0.06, 8.85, 9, 8.94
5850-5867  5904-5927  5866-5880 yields -0.02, 9.01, 8.79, 8.96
